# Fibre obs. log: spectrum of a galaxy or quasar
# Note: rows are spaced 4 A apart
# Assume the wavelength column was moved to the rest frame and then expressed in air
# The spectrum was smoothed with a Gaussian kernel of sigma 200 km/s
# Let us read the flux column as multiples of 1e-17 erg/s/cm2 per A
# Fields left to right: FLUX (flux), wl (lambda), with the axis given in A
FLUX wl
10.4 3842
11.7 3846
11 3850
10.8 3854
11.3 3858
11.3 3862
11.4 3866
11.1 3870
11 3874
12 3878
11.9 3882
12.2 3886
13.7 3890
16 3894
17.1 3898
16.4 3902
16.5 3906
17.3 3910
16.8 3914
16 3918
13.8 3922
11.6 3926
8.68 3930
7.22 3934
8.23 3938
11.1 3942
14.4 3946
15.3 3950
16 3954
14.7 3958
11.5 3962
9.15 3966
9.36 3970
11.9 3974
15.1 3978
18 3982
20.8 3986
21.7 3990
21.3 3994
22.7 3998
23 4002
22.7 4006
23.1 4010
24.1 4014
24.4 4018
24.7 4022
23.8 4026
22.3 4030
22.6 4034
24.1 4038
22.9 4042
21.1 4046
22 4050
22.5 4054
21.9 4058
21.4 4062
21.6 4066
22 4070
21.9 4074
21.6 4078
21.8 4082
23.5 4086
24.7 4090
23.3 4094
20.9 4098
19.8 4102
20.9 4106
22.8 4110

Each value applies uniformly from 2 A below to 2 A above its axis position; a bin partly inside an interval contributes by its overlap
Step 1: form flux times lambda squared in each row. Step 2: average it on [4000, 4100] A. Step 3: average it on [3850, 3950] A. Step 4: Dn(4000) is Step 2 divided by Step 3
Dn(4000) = 1.9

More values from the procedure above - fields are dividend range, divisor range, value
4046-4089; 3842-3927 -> 1.81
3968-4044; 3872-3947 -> 1.67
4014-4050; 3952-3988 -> 1.70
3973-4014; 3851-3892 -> 1.87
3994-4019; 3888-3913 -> 1.51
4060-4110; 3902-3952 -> 1.80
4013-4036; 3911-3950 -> 2.02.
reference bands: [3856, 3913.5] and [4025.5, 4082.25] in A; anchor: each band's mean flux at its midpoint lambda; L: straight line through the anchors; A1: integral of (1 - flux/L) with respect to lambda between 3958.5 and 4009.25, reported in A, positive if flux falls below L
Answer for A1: 4.0 A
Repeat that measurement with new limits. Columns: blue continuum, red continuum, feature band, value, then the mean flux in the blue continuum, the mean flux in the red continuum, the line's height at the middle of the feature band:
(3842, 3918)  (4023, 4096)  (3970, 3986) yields 2.94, 13.3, 22.5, 18.3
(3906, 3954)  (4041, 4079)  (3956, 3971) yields 3.90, 13.1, 21.9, 15.3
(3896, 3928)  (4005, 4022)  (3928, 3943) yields 7.62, 15.7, 23.8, 17.6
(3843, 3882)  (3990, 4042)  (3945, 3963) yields 3.73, 11.3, 23.2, 18.4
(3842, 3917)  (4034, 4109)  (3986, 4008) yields -4.07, 13.3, 22.1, 18.7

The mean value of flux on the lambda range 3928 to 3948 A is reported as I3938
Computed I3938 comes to 9.93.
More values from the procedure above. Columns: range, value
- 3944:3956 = 15.2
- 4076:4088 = 22.3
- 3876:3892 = 12.4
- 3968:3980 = 12.1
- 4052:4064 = 21.9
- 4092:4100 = 22.1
